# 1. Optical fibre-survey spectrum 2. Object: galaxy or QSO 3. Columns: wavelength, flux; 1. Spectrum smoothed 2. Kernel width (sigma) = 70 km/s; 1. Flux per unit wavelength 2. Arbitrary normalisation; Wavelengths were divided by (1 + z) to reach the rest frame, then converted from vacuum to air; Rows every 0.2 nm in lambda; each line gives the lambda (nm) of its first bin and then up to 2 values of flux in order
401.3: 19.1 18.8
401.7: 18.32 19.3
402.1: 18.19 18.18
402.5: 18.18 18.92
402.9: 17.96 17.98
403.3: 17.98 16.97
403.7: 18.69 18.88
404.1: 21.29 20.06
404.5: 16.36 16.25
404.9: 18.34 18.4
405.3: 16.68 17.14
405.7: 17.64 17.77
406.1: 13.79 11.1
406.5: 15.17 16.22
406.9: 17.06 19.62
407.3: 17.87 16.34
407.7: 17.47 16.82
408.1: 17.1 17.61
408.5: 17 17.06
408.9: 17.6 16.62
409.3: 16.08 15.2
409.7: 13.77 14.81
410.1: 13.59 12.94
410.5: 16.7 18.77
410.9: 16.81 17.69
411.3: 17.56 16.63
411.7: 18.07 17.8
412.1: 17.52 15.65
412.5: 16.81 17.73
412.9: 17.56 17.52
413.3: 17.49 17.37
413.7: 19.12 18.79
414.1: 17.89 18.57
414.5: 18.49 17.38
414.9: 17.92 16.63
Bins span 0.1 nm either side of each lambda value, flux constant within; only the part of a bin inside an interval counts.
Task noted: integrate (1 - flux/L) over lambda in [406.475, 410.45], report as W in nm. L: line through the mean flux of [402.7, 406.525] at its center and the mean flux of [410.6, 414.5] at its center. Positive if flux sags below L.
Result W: 0.27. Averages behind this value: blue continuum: 17.4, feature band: 16.3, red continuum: 17.7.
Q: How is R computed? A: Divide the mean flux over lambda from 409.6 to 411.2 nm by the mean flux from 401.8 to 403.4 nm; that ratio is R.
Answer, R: 0.85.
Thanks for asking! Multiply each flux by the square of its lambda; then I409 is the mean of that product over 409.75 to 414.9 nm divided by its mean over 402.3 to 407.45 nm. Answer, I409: 1.02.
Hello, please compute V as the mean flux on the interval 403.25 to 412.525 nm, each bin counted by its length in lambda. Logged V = 16.9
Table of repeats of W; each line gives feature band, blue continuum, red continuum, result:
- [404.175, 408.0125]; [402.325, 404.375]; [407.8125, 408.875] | 0.21 nm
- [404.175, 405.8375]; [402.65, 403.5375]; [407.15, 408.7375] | 0.00 nm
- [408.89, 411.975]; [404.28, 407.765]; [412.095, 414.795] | 0.19 nm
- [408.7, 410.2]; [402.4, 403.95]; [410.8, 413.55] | 0.18 nm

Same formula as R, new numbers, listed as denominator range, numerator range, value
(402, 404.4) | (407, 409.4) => 0.93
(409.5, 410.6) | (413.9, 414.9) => 1.26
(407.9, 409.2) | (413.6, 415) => 1.07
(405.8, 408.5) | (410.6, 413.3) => 1.06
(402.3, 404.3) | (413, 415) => 0.97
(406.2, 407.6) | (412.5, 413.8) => 1.09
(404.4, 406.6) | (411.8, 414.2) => 1.08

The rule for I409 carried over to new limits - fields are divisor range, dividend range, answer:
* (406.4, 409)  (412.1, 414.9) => 1.06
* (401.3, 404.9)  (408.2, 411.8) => 0.92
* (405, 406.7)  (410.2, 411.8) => 1.08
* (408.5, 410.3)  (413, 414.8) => 1.19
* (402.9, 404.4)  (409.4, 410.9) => 0.84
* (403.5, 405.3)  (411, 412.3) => 0.98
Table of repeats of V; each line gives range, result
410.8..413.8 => 17.4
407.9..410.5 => 15.9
